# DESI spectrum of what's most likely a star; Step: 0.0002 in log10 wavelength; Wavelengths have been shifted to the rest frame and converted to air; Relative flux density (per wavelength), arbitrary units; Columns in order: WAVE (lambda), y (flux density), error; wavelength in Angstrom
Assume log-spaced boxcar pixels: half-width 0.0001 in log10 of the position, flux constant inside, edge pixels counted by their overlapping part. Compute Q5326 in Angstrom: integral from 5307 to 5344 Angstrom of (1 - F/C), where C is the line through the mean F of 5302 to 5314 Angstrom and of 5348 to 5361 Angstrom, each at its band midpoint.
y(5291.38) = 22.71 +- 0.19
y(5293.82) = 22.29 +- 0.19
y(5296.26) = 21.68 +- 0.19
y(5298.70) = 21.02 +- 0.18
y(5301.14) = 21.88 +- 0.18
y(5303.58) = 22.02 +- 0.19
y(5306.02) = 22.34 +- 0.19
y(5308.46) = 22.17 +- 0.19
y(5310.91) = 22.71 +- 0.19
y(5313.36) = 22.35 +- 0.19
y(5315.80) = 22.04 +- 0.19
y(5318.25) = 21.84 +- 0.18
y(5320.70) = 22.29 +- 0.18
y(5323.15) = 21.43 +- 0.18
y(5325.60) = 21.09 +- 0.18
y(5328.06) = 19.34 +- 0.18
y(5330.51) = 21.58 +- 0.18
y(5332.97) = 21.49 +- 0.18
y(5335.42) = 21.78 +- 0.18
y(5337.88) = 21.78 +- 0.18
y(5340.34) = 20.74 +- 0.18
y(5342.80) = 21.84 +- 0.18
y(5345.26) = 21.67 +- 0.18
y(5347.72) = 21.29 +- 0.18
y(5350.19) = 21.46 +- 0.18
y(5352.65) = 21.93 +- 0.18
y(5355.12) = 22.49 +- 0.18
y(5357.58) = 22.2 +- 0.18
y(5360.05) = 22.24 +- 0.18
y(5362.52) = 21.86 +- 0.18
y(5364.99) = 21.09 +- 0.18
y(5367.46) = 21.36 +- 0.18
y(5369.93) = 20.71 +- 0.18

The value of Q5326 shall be 0.93 Angstrom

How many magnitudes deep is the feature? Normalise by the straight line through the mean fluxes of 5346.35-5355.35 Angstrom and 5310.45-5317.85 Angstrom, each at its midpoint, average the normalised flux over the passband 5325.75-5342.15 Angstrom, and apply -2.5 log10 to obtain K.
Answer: 0.04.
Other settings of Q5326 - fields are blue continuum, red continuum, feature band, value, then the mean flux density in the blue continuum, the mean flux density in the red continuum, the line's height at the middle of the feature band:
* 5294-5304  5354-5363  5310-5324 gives -0.2 Angstrom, 21.7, 22.2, 21.9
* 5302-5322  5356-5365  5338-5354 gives 0.4 Angstrom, 22.2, 22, 22.1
